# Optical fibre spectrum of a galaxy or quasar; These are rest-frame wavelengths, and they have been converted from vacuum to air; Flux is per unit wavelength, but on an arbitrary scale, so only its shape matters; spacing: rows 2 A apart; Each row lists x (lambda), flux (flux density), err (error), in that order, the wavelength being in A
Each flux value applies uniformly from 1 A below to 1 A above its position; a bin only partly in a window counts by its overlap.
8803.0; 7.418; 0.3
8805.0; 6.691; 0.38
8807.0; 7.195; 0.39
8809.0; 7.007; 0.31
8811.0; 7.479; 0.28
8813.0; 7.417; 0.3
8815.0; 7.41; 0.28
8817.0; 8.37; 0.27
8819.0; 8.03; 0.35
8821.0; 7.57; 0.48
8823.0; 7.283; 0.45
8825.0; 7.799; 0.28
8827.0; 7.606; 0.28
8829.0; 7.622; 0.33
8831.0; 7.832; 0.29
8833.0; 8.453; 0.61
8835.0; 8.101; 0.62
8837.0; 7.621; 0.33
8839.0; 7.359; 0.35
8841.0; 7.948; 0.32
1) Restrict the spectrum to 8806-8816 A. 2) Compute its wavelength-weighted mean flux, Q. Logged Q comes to 7.3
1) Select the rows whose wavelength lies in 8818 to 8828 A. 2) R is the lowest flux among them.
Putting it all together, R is 7.283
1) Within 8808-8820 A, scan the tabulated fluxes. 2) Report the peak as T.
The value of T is 8.37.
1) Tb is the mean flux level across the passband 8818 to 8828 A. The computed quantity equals 7.66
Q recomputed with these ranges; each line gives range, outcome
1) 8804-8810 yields 6.96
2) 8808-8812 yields 7.24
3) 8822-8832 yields 7.63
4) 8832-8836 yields 8.28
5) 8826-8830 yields 7.61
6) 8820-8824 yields 7.43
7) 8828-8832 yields 7.73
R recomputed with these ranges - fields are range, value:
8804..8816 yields 6.691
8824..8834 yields 7.606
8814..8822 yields 7.41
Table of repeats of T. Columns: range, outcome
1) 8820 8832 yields 7.832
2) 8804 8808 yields 7.195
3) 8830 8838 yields 8.453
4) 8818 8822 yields 8.03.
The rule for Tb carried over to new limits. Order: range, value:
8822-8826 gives 7.54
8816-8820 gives 8.2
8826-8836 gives 7.92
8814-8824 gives 7.73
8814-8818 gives 7.89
